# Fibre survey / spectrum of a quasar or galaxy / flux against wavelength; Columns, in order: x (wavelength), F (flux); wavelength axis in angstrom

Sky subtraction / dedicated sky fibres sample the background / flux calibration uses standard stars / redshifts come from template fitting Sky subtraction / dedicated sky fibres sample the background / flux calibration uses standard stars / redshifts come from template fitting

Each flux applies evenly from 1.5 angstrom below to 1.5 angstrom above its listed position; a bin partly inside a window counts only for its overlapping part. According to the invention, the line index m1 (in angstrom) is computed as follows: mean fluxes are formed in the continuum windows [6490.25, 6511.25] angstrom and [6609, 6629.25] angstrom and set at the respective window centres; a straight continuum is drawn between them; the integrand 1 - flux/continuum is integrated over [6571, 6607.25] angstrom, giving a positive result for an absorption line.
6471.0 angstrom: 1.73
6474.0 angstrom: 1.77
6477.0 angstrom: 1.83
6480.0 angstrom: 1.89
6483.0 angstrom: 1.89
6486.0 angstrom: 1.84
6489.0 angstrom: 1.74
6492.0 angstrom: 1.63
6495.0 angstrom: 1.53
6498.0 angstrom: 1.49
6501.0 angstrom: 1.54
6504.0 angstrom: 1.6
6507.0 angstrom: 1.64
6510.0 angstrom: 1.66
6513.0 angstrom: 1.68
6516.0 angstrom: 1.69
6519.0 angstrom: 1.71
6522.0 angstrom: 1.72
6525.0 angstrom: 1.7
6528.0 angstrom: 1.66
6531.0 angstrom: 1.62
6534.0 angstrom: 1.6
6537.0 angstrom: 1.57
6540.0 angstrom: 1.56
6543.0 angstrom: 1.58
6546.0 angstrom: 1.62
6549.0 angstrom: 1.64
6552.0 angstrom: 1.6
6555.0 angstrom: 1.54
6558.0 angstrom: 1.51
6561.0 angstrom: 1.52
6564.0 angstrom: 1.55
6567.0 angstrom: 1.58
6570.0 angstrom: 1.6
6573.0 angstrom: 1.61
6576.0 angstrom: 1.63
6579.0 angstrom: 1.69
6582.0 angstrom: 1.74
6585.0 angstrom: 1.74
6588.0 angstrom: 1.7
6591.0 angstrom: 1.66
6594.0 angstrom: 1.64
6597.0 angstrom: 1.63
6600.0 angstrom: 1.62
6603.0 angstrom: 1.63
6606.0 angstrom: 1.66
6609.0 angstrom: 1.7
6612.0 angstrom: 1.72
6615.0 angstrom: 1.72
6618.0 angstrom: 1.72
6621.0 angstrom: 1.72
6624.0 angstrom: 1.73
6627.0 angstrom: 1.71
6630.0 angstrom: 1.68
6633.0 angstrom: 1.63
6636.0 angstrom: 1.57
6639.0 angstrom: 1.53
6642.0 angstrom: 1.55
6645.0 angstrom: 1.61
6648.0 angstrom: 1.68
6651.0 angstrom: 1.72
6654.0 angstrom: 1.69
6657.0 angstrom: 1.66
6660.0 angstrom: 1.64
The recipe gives 0.5 angstrom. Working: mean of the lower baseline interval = 1.59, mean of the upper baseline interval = 1.72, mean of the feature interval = 1.66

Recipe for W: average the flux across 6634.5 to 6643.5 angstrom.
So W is 1.55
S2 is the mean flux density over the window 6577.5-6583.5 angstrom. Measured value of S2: 1.71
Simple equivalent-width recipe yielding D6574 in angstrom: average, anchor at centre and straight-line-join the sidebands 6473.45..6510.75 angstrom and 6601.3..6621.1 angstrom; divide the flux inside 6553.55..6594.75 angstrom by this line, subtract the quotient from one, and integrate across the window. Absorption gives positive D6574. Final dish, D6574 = 1.7 angstrom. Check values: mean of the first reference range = 1.7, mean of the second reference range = 1.69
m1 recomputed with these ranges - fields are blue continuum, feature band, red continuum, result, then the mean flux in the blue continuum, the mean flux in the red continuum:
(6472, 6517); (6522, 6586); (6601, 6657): 2.6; 1.7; 1.66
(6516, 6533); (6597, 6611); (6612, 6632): 0.4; 1.68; 1.71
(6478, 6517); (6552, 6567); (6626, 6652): 1.0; 1.68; 1.63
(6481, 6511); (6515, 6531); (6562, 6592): -0.3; 1.66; 1.65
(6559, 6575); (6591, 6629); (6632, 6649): -2.4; 1.57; 1.59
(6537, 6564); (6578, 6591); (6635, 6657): -1.0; 1.57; 1.63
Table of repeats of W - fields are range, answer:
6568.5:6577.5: 1.61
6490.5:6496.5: 1.58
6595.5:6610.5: 1.65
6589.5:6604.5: 1.64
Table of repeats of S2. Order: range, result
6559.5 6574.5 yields 1.57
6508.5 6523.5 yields 1.69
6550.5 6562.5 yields 1.54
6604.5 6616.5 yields 1.7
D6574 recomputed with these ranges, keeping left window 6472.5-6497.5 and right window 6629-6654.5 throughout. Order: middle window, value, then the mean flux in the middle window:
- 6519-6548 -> 1.4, 1.63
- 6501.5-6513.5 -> 0.7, 1.63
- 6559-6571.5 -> 0.9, 1.56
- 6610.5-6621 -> -0.5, 1.72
